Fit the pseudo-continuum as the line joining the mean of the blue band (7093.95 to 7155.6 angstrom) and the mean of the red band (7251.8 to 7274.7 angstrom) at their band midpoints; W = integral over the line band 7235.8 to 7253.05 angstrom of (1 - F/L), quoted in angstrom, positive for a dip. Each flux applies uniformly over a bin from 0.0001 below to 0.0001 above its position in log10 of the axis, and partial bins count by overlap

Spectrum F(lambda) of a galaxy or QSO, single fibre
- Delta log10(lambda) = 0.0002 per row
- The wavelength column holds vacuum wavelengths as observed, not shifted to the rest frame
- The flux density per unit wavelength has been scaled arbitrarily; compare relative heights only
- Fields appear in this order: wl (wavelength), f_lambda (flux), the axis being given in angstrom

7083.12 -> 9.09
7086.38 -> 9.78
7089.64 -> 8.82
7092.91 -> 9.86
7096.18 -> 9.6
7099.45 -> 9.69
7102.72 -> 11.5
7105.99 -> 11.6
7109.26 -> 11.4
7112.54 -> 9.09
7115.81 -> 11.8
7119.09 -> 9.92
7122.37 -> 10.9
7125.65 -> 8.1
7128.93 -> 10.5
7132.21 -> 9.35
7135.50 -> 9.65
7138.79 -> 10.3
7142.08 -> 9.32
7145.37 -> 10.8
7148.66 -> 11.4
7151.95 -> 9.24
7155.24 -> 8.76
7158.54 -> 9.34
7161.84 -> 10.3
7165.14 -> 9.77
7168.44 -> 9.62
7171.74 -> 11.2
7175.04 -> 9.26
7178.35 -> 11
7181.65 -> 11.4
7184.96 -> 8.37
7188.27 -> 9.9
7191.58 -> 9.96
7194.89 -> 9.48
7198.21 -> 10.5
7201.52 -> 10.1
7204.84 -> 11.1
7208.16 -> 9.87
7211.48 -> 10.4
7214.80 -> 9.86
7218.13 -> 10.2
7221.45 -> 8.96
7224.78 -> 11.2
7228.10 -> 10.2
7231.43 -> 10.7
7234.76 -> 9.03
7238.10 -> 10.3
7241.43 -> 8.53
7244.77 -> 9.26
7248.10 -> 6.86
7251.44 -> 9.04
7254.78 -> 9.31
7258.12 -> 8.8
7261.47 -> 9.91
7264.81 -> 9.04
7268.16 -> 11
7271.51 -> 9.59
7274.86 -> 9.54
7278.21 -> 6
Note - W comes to 1.5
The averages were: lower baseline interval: 10.2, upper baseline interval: 9.57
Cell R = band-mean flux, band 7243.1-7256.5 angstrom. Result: 8.62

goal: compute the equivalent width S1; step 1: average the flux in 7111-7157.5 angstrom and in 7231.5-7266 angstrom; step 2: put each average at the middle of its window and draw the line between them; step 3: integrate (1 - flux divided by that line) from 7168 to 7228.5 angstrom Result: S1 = -4.4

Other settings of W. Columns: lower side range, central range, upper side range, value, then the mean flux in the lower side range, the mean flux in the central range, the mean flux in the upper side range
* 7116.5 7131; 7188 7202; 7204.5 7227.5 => 0.2 angstrom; 9.97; 9.99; 10.2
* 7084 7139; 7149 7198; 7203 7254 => -0.1 angstrom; 10.1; 9.89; 9.69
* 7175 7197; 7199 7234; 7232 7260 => -2.9 angstrom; 9.97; 10.2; 8.97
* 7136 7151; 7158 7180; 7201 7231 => 0.4 angstrom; 10.3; 10.1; 10.2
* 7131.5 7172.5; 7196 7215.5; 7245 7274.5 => -1.5 angstrom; 9.91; 10.3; 9.21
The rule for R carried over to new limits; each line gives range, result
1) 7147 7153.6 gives 10.3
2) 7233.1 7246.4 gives 9.27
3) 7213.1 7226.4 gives 10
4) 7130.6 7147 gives 9.88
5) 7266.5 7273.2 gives 10.3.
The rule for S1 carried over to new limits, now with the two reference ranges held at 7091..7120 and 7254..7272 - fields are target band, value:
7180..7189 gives 0.1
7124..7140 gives 1.2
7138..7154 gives 0.2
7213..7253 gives 1.1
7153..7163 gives 0.8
